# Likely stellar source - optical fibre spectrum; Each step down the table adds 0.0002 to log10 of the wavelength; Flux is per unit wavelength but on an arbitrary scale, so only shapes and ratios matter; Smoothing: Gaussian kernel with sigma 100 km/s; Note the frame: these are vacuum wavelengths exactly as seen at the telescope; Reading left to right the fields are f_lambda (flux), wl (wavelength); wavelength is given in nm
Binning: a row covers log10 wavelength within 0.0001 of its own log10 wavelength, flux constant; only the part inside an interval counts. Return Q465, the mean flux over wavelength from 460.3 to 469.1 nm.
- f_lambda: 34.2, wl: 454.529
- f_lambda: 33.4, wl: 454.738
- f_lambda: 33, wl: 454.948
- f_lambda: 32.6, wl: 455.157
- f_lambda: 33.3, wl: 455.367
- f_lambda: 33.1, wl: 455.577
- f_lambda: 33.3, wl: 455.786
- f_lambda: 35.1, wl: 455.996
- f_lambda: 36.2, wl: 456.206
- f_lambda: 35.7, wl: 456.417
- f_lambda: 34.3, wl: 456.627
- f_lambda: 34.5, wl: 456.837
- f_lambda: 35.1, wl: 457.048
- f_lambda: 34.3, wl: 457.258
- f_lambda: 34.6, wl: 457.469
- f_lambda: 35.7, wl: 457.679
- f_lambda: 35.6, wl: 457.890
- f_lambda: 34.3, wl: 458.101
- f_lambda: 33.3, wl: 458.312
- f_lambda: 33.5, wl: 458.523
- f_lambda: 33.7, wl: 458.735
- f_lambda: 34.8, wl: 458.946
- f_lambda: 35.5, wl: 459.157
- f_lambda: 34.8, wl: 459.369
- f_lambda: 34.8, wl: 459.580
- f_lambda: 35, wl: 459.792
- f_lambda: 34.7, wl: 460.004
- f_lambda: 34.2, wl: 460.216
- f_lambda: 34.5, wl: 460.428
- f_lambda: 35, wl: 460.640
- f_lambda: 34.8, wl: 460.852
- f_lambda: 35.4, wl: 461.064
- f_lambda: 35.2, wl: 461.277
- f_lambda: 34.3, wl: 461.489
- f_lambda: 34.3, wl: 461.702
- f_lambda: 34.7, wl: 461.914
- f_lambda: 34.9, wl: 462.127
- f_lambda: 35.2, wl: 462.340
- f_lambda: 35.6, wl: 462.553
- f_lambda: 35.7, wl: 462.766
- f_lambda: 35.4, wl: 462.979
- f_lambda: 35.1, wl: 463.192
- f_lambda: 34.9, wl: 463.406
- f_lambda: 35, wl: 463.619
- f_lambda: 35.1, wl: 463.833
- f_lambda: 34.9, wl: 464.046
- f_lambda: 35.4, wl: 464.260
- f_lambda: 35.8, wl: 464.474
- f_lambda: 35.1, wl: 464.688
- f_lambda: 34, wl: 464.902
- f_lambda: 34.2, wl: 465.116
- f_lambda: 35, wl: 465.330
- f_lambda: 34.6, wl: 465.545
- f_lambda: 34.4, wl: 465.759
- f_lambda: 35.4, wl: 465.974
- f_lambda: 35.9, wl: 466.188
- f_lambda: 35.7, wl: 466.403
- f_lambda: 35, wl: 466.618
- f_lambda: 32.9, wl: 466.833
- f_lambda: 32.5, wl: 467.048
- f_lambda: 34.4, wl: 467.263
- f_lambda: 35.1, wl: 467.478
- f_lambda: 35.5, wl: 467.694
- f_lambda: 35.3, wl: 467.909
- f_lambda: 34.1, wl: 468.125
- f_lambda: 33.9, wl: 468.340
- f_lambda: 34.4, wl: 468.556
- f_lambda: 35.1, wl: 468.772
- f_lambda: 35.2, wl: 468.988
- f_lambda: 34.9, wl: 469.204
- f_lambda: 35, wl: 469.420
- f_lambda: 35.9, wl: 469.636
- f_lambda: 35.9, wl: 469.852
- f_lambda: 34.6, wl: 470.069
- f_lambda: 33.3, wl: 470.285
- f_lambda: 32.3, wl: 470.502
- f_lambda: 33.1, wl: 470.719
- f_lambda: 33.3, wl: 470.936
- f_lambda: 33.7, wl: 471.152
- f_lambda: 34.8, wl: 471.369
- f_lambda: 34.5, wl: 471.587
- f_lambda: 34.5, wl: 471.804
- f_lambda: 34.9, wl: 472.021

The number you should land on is 34.8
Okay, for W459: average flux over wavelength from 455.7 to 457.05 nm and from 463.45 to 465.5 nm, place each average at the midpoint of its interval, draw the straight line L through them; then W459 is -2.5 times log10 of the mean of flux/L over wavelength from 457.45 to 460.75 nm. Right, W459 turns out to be 0.01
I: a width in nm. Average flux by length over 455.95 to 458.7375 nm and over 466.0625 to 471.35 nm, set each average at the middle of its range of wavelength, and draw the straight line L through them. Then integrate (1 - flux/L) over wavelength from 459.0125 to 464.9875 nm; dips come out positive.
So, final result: -0.06 nm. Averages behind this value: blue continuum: 34.7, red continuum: 34.5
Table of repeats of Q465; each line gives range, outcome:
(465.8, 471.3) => 34.5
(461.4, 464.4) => 35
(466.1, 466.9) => 34.9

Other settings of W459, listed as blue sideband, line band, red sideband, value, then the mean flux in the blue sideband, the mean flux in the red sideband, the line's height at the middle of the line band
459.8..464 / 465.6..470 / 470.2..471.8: -0.02 mag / 35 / 33.6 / 34.1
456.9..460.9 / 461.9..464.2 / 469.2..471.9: -0.02 mag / 34.6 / 34.3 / 34.5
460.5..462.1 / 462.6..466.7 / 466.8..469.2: -0.01 mag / 34.8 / 34.5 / 34.6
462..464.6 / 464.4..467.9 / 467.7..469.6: 0.01 mag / 35.2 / 34.8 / 35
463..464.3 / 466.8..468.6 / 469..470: 0.03 mag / 35.1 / 35.4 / 35.3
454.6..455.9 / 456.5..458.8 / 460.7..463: -0.02 mag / 33.2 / 35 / 33.9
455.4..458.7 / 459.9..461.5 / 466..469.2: -0.01 mag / 34.5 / 34.7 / 34.6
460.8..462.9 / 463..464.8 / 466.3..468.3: -0.01 mag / 35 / 34.5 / 34.8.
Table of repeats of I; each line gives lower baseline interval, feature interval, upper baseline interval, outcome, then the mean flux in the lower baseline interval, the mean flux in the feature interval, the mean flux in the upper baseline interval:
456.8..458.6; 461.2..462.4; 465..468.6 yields -0.01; 34.6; 34.7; 34.6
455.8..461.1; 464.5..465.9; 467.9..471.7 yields 0.00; 34.7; 34.6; 34.4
